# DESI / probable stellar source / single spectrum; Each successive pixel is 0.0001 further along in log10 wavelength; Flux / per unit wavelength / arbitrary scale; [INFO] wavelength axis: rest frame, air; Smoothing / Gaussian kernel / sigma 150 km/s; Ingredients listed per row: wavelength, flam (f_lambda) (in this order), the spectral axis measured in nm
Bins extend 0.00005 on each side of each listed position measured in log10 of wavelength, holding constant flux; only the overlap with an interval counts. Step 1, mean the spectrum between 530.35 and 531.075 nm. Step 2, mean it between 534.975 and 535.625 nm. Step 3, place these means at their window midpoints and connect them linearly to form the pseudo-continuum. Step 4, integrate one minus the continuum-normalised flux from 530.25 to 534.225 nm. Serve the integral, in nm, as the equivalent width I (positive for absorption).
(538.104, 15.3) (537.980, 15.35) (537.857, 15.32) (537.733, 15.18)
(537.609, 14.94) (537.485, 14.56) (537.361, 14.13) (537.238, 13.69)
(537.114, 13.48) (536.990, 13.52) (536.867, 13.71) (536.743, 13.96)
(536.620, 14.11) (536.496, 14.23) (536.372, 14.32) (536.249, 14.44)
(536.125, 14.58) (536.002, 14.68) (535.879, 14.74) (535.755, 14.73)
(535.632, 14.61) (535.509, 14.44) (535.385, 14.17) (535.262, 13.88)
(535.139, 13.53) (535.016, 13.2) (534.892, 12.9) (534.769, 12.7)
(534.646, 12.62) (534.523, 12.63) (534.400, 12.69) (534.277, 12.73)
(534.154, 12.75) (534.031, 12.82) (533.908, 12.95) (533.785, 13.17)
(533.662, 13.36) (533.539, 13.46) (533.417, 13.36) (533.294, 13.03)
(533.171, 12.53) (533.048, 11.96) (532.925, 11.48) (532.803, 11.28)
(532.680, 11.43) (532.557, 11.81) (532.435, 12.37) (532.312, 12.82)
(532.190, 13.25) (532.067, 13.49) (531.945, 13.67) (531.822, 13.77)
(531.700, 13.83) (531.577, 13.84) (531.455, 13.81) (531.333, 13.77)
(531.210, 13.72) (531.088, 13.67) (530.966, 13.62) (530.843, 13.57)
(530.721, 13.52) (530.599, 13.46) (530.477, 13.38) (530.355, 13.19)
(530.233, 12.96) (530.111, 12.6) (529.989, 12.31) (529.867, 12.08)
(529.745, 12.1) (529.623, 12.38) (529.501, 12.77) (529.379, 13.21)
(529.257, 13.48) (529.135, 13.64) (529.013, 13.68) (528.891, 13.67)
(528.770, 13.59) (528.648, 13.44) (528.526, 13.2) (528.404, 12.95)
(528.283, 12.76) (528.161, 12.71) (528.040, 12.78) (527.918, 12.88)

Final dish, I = 0.17 nm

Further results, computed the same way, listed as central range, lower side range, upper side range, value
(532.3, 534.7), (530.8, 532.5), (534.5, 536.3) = 0.20 nm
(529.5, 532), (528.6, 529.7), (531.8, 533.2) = -0.07 nm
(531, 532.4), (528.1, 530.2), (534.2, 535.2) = -0.07 nm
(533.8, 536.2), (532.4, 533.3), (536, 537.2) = -0.07 nm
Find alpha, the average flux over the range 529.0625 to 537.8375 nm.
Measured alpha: 13.4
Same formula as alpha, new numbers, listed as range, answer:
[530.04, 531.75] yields 13.5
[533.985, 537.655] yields 13.8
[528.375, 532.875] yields 13.1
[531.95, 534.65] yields 12.7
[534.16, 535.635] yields 13.3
